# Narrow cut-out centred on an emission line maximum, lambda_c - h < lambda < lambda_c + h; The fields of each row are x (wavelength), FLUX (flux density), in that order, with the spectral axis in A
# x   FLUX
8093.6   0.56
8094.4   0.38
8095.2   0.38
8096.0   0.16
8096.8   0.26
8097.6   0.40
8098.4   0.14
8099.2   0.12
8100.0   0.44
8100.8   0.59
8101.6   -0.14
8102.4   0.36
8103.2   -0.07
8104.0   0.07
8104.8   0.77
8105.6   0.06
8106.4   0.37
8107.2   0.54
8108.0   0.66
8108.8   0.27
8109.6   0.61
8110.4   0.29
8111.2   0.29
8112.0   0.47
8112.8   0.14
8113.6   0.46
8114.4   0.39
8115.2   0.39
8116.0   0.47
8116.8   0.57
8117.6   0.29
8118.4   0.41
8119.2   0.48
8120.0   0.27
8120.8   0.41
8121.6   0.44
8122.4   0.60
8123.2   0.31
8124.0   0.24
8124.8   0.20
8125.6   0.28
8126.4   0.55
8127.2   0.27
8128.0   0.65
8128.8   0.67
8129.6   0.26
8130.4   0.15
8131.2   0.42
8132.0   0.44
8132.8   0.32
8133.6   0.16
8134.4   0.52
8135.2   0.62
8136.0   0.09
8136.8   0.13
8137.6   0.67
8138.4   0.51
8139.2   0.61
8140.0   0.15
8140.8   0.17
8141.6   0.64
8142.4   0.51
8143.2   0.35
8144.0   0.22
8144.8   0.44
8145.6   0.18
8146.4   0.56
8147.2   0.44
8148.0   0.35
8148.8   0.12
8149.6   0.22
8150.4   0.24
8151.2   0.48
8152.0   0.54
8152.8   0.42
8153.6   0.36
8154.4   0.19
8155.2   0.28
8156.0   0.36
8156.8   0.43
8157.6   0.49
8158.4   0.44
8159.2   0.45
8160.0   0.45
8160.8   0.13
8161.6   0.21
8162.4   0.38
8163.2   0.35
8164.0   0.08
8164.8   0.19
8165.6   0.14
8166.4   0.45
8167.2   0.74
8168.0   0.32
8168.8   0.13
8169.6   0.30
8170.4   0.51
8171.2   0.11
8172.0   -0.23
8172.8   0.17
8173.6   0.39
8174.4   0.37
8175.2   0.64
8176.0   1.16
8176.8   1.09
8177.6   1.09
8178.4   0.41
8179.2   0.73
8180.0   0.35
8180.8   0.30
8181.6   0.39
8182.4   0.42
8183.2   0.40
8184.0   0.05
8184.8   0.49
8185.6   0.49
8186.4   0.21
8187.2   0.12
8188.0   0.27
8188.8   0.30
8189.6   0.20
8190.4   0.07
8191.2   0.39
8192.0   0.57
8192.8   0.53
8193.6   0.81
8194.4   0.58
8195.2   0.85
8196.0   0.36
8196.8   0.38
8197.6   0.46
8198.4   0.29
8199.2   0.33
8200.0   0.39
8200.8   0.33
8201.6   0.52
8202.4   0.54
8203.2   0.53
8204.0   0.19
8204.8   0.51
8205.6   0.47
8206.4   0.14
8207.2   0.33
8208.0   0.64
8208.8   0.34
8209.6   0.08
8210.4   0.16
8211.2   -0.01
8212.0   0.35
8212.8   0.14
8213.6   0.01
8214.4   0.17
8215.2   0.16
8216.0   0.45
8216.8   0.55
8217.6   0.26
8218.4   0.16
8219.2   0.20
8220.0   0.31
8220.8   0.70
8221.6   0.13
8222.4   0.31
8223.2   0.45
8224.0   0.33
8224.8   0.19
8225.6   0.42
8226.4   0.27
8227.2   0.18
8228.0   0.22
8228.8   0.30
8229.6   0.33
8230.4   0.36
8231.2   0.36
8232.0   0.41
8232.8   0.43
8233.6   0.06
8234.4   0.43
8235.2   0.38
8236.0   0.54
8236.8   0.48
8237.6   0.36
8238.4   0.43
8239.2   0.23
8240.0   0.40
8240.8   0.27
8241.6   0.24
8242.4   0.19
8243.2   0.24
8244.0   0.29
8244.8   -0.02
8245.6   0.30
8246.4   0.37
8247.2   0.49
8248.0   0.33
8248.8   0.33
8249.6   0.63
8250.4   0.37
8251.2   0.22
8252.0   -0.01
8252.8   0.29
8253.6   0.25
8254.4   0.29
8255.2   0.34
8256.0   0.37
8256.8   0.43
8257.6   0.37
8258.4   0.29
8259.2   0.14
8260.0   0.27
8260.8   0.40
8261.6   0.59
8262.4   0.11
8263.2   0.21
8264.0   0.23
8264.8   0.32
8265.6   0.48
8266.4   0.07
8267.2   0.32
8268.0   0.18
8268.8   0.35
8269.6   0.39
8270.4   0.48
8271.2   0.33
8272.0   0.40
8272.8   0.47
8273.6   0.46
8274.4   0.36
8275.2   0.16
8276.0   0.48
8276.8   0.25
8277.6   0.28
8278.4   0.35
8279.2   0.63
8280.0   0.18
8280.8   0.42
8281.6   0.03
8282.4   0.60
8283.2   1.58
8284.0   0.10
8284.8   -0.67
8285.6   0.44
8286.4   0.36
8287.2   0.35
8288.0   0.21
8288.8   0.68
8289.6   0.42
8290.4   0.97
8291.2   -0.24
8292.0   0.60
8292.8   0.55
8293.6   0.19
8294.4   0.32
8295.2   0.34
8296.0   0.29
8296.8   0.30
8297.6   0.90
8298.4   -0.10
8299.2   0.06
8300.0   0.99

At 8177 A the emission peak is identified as [S II] 6716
